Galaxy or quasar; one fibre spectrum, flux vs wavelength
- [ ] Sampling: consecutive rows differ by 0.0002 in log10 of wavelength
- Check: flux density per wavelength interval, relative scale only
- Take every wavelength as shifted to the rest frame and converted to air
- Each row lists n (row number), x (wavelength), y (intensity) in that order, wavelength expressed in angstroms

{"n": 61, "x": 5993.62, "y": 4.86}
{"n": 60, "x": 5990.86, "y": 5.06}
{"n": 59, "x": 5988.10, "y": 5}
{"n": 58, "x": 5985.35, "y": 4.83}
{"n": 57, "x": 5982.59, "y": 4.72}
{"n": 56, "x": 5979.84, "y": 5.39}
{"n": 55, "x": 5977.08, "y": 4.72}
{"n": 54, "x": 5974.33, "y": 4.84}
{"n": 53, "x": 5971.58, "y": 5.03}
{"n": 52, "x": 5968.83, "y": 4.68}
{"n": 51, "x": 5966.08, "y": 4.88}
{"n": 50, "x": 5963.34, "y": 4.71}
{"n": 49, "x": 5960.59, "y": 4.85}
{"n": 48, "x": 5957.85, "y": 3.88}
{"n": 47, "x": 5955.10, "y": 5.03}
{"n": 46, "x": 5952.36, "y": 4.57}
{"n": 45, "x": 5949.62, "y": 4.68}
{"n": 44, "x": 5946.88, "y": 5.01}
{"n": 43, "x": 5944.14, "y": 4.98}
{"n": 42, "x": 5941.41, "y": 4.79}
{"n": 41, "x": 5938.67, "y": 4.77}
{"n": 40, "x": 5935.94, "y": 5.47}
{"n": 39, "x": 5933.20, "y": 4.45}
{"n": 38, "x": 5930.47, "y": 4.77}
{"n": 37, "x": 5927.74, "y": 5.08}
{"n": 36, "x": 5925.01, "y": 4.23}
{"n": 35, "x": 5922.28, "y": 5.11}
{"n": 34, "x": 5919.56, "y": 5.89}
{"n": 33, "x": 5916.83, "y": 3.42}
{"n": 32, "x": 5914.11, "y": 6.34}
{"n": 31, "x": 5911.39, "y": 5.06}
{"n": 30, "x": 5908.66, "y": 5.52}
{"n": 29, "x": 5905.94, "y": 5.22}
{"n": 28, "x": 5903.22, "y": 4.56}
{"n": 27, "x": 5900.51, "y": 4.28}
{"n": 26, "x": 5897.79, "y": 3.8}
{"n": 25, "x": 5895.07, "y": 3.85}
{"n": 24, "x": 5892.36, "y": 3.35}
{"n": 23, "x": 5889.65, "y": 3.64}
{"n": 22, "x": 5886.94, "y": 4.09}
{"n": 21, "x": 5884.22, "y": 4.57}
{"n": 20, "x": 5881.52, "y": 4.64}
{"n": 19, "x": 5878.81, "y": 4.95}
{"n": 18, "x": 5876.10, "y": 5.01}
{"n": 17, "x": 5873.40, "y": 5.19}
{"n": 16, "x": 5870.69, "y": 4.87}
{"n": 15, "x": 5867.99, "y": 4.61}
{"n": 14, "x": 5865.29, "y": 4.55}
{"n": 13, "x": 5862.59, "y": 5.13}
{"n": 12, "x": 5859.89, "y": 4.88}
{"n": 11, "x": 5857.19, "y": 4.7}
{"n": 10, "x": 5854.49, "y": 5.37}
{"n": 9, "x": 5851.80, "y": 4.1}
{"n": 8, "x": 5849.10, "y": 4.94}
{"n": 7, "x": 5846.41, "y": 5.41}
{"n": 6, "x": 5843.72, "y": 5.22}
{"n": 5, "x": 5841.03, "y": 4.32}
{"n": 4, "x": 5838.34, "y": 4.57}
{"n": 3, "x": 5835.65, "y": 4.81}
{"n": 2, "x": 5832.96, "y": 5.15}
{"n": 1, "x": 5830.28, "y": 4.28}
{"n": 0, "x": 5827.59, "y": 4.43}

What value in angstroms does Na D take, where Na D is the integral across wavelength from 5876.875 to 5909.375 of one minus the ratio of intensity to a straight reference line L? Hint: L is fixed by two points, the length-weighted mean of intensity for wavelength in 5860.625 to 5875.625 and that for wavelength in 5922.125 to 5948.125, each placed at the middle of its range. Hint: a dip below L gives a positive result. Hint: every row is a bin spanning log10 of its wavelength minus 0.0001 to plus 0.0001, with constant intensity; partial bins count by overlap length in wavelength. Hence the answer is 3.4 angstroms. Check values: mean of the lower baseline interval 4.88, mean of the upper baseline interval 4.85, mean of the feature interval 4.36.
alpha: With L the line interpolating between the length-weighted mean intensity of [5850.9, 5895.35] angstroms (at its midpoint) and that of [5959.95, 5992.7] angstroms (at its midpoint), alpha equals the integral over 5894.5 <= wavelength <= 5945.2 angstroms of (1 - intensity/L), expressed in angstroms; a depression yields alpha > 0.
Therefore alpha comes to -1.2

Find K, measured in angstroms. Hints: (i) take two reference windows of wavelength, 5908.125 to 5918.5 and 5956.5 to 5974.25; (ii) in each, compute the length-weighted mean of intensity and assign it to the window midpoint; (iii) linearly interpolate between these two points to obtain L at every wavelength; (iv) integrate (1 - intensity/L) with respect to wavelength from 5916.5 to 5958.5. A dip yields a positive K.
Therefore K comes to 0.7 angstroms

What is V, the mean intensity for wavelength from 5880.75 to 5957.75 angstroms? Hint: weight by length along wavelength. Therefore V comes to 4.67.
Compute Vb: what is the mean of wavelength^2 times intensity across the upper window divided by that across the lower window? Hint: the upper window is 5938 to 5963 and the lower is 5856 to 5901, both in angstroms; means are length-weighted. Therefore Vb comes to 1.08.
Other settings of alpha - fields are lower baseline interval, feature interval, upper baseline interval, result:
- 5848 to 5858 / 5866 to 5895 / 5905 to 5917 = 3.13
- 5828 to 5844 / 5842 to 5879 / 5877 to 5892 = -3.44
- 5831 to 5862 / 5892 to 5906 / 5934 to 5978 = 2.00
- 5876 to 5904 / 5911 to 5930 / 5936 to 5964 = -2.19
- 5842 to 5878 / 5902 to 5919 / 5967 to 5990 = -0.53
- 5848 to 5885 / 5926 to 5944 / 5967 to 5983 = -0.02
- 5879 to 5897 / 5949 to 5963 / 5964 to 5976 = 0.33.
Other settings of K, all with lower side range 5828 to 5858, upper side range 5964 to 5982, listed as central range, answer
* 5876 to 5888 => 0.50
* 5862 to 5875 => -0.11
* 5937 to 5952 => 0.13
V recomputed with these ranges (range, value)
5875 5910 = 4.42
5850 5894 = 4.6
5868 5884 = 4.88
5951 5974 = 4.71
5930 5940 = 4.87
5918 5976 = 4.84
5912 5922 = 5.2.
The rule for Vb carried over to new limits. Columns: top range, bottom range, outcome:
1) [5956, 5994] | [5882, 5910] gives 1.15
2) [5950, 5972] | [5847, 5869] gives 1.01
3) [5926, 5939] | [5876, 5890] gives 1.11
